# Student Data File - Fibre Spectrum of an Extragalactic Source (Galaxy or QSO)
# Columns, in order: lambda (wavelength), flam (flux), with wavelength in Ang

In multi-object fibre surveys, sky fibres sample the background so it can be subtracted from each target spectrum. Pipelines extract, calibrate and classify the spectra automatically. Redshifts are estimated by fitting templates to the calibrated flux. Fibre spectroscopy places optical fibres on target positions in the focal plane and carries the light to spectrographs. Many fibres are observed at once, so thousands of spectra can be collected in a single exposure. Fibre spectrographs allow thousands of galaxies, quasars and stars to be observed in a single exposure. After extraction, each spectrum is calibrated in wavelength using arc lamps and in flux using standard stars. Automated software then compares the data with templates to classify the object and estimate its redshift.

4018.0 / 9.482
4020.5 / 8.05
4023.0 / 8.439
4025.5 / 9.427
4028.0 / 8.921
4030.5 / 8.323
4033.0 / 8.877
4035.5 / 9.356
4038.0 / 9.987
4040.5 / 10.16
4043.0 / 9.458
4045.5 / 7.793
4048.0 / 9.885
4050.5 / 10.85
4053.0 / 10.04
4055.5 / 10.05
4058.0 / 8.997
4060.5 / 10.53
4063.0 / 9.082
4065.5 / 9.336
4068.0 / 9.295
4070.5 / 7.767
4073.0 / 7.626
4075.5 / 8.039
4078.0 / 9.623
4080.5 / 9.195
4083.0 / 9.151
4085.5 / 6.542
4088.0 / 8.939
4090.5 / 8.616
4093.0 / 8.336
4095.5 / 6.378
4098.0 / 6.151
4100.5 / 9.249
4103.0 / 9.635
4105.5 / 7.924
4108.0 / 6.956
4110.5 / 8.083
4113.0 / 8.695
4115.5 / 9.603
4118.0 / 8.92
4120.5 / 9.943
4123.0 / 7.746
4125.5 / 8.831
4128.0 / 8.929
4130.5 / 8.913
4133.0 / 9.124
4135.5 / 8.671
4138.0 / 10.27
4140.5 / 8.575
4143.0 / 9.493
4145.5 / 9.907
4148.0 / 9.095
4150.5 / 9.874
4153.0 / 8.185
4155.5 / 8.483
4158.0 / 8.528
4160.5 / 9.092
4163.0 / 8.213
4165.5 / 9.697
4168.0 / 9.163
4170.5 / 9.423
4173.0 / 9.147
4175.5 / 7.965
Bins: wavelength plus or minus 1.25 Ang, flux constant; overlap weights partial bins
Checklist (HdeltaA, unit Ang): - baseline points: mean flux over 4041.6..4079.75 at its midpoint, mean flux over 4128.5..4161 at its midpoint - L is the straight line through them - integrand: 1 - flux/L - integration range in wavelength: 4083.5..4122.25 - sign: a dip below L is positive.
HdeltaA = 3.7 Ang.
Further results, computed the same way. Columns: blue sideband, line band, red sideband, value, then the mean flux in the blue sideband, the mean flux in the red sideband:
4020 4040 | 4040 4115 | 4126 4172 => 2.4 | 9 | 9.09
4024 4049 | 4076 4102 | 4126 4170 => 2.6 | 9.2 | 9.07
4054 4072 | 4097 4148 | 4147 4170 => 1.5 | 9.28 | 8.94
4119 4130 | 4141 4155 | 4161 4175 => -0.4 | 8.87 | 9.06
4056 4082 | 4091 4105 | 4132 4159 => 1.6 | 8.98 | 9.11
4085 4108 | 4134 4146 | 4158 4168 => -1.0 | 7.97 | 8.96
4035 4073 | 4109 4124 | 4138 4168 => 0.6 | 9.45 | 9.07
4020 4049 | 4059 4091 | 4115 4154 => 1.2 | 9.08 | 9.13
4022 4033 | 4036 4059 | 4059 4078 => -2.2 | 8.8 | 8.87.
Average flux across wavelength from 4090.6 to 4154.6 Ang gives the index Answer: 8.7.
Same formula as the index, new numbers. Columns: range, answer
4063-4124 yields 8.42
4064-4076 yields 8.45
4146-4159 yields 8.9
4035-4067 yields 9.66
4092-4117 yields 8.11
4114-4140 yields 9.08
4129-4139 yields 9.21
